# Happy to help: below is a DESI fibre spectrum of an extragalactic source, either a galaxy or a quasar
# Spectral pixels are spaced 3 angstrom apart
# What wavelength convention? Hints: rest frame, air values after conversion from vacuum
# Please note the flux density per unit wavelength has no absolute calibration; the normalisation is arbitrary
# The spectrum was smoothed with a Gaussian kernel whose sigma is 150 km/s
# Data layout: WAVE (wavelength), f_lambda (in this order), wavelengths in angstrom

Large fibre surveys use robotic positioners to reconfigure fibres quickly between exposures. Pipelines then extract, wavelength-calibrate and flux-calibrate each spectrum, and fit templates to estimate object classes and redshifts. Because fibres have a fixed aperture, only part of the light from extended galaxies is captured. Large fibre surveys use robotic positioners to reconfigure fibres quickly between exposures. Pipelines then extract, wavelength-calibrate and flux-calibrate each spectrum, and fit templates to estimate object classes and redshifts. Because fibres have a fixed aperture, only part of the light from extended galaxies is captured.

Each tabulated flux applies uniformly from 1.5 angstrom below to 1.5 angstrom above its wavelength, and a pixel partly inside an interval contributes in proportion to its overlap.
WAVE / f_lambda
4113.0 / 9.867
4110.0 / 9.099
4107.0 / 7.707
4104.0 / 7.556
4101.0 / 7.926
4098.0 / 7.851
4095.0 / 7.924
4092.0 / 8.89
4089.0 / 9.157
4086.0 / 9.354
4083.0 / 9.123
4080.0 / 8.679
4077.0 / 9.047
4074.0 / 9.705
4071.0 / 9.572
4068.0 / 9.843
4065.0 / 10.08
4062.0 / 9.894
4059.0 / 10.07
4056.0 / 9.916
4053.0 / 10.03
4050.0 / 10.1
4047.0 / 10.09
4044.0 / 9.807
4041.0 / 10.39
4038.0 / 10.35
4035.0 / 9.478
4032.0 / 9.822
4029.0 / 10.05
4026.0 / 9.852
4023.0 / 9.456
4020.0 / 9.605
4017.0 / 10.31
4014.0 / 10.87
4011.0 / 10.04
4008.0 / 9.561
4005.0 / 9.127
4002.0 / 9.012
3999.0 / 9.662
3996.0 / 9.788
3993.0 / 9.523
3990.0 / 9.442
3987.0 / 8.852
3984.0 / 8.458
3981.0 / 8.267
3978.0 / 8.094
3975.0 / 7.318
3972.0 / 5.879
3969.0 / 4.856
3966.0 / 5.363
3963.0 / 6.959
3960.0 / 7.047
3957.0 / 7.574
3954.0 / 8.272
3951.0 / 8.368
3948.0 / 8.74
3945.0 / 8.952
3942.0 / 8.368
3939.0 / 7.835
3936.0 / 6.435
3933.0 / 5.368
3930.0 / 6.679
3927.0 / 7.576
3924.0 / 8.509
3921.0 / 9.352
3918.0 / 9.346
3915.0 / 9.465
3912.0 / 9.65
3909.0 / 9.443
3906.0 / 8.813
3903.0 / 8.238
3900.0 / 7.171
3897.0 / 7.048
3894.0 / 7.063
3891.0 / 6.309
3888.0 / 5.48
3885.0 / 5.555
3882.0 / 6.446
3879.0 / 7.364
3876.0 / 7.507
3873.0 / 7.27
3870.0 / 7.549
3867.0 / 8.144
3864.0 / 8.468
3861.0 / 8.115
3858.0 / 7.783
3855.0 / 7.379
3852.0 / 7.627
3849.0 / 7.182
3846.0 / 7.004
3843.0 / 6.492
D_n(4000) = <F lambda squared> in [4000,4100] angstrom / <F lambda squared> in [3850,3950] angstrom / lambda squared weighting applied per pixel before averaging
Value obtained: 1.3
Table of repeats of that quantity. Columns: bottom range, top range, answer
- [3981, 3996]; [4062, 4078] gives 1.11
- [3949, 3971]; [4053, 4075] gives 1.50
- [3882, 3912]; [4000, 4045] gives 1.43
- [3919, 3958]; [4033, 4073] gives 1.34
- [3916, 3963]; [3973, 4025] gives 1.21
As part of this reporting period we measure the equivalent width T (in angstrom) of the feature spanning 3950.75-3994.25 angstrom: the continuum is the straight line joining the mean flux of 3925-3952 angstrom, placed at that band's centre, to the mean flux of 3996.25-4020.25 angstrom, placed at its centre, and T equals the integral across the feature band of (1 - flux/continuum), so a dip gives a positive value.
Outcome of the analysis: 5.5 angstrom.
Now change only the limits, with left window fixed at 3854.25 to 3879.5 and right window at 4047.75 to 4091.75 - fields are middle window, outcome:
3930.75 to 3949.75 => 1.9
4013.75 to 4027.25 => -1.2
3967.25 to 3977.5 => 3.0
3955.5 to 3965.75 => 1.9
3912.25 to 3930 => -1.0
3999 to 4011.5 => -0.6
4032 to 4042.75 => -0.8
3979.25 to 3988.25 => 0.3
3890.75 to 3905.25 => 1.3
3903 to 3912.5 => -1.1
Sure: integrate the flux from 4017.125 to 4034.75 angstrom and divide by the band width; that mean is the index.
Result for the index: 9.78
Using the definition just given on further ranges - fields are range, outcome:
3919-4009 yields 7.97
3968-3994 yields 7.88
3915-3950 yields 8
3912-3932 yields 8.5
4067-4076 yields 9.66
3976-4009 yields 9.04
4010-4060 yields 10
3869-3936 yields 7.57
